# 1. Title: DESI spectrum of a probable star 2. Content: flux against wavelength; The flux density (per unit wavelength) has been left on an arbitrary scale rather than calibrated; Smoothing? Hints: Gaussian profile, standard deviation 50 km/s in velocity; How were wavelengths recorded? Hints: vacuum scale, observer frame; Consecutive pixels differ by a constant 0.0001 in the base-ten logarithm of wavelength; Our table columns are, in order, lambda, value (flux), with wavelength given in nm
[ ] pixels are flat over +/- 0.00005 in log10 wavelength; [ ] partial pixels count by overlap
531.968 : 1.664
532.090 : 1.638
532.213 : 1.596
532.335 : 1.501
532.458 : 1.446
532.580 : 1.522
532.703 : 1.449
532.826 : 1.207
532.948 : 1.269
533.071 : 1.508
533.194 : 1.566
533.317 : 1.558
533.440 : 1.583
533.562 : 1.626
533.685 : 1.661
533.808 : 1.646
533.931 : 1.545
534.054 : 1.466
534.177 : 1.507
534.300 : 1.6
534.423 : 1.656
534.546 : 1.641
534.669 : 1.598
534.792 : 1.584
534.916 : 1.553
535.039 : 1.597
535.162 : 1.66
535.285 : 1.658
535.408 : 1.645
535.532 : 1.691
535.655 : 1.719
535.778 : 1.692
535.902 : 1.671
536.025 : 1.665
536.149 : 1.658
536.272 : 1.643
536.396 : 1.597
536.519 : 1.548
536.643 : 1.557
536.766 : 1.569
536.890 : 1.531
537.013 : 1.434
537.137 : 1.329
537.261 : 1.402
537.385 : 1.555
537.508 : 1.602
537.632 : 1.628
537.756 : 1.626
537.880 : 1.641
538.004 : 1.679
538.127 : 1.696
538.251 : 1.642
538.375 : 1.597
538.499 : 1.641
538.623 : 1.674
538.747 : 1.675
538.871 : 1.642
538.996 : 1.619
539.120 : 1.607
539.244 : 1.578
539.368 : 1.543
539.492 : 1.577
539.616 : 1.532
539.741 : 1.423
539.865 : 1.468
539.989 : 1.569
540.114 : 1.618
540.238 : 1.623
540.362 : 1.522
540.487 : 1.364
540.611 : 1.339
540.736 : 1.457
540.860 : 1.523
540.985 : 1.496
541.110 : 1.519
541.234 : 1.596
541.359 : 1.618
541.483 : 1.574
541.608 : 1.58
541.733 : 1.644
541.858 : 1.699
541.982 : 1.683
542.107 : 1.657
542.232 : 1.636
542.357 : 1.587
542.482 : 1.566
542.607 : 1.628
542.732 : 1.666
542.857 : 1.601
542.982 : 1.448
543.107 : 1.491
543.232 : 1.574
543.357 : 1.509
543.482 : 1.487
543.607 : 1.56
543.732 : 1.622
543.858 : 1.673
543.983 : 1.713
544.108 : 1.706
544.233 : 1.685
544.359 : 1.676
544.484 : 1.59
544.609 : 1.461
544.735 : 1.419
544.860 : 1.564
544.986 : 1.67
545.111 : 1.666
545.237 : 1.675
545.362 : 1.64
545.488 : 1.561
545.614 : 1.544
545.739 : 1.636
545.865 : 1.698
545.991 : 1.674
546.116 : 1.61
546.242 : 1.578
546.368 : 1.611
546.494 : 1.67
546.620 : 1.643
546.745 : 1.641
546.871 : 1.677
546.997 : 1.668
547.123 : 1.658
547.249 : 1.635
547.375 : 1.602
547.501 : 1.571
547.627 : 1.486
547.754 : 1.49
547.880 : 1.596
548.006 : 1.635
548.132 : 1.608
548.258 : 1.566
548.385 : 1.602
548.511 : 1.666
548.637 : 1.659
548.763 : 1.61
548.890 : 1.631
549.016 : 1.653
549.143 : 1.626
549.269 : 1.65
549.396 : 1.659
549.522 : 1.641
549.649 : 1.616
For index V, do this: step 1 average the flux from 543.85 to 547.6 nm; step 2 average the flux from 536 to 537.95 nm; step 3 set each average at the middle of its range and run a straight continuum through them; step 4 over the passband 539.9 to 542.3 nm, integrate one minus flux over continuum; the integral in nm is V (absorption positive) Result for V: 0.04 nm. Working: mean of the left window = 1.56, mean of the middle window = 1.56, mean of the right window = 1.63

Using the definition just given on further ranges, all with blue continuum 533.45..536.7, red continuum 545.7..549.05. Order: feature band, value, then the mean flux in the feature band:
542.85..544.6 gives 0.03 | 1.59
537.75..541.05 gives 0.10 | 1.57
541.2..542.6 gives 0.00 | 1.62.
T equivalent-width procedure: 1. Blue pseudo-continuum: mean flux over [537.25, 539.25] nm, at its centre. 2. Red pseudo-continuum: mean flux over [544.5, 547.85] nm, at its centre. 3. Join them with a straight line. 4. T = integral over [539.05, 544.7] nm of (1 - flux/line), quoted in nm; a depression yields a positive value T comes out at 0.16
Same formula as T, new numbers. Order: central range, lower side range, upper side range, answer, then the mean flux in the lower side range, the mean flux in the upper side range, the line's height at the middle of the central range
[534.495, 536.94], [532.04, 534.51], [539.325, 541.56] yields -0.16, 1.53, 1.52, 1.53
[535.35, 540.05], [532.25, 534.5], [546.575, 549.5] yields -0.14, 1.52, 1.62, 1.55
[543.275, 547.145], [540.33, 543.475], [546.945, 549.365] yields -0.08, 1.56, 1.61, 1.59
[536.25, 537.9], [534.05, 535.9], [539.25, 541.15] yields 0.04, 1.62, 1.51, 1.58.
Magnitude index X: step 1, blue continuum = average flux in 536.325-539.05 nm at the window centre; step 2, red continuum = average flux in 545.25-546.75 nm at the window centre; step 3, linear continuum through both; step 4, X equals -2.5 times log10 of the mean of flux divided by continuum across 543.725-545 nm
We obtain 0.00 mag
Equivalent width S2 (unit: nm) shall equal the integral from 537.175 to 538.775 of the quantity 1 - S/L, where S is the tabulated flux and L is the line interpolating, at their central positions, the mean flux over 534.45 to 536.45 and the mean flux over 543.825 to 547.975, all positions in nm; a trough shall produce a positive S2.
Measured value 0.02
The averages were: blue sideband 1.64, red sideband 1.62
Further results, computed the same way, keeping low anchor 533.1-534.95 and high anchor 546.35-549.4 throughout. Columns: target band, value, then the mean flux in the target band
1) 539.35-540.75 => 0.085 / 1.5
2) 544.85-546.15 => -0.016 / 1.63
